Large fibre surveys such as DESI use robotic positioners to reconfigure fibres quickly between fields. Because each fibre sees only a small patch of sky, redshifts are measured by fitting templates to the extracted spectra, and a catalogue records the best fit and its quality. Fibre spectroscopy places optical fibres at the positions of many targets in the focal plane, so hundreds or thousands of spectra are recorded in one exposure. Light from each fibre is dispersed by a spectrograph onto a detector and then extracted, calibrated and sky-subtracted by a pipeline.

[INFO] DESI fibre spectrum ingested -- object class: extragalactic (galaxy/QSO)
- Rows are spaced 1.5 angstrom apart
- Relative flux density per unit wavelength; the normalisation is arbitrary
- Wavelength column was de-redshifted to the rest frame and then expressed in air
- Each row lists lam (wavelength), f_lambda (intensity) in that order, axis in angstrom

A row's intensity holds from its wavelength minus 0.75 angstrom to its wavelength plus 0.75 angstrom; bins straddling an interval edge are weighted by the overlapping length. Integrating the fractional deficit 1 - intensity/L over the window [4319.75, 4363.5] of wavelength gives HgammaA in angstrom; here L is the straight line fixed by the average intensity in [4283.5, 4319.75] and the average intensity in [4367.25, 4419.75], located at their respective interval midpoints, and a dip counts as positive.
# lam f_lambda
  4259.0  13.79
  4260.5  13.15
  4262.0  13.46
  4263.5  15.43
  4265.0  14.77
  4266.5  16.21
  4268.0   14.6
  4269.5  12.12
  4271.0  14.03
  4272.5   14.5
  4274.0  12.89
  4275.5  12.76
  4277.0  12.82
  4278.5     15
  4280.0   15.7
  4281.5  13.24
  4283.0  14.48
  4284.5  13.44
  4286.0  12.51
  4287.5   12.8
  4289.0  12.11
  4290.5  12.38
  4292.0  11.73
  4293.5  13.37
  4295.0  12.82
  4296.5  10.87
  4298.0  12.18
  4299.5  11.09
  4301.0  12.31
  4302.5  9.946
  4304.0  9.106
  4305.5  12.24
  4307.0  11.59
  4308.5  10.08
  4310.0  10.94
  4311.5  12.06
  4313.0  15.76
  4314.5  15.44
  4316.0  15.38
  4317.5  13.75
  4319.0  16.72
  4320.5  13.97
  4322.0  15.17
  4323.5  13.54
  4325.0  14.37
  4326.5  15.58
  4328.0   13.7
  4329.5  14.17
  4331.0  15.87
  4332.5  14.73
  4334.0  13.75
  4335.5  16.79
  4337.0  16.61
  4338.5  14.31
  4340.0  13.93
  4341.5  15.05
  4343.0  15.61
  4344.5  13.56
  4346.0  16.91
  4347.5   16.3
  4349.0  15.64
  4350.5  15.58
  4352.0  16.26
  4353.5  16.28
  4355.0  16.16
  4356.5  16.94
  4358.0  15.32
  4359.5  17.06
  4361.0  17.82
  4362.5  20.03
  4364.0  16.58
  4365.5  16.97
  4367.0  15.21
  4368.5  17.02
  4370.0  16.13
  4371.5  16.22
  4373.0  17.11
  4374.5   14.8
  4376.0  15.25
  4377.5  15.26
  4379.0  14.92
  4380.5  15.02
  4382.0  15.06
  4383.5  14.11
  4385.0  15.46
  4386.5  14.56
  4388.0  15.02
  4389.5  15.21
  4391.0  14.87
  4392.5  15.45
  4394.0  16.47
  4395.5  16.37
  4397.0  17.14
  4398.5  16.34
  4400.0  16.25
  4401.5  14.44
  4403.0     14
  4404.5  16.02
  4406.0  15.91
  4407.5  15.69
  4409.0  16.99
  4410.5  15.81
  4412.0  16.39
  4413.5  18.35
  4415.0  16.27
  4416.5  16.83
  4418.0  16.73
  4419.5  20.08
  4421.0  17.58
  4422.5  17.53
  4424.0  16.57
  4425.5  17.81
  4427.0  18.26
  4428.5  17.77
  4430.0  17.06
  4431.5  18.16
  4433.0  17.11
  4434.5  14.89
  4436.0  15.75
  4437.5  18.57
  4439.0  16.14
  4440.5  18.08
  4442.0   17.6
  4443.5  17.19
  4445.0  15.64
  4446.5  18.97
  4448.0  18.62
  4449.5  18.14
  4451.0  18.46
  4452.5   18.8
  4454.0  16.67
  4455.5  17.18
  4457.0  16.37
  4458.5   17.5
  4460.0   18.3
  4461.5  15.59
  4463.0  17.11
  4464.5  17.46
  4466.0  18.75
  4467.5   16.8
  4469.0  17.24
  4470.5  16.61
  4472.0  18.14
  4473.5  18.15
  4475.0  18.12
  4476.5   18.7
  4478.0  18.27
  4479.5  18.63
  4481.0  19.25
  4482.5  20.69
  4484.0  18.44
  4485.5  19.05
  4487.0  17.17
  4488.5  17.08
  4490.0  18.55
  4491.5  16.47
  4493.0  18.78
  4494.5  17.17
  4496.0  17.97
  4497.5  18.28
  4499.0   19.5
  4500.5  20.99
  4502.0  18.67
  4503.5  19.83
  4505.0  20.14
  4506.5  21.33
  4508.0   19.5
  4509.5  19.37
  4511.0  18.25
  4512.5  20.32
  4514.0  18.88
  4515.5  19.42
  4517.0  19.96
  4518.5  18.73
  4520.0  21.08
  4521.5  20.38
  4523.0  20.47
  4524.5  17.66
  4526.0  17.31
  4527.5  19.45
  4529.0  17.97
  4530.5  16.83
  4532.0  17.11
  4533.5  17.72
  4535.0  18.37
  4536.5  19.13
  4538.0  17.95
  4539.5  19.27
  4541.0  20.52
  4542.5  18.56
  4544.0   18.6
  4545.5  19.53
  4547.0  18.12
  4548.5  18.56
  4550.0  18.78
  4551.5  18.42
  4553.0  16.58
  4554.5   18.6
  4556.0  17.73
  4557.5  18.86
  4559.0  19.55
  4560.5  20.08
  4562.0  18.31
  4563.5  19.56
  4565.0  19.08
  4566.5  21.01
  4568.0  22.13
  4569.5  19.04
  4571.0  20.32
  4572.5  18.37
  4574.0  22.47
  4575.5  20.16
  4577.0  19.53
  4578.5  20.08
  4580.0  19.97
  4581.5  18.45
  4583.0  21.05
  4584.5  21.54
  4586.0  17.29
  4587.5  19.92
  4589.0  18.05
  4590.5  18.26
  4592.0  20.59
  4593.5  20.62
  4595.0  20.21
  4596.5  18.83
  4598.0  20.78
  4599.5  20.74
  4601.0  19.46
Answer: -4.8 angstrom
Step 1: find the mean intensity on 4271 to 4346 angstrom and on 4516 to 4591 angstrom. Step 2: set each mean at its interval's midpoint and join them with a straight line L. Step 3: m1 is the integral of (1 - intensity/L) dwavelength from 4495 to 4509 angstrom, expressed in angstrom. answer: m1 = -1.2 angstrom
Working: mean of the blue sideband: 13.6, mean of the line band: 19.5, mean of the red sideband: 19.1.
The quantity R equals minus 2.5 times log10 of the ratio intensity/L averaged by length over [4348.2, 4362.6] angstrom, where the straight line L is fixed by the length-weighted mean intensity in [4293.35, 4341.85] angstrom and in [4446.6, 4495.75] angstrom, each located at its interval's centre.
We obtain -0.14 mag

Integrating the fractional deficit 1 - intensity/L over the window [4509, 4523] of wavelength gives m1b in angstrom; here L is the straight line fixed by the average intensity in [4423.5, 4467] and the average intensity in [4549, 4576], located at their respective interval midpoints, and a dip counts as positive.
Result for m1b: -0.8 angstrom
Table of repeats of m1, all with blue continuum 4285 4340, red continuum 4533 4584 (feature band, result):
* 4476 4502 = -1.39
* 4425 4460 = -2.07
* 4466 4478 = -0.42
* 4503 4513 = -0.97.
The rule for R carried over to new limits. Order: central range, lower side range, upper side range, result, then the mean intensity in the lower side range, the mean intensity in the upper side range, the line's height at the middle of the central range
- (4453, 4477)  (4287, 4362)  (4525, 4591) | -0.02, 14.1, 19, 17.1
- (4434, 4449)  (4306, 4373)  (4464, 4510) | 0.02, 15.3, 18.6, 17.5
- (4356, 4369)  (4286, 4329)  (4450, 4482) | -0.17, 12.9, 17.7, 14.6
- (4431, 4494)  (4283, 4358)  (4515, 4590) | -0.04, 13.9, 19.1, 17.1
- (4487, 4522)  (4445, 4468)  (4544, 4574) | -0.05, 17.6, 19.2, 18.3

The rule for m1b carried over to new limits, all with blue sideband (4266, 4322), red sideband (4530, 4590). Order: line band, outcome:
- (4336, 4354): -1.6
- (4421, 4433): -1.1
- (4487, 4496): 0.0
